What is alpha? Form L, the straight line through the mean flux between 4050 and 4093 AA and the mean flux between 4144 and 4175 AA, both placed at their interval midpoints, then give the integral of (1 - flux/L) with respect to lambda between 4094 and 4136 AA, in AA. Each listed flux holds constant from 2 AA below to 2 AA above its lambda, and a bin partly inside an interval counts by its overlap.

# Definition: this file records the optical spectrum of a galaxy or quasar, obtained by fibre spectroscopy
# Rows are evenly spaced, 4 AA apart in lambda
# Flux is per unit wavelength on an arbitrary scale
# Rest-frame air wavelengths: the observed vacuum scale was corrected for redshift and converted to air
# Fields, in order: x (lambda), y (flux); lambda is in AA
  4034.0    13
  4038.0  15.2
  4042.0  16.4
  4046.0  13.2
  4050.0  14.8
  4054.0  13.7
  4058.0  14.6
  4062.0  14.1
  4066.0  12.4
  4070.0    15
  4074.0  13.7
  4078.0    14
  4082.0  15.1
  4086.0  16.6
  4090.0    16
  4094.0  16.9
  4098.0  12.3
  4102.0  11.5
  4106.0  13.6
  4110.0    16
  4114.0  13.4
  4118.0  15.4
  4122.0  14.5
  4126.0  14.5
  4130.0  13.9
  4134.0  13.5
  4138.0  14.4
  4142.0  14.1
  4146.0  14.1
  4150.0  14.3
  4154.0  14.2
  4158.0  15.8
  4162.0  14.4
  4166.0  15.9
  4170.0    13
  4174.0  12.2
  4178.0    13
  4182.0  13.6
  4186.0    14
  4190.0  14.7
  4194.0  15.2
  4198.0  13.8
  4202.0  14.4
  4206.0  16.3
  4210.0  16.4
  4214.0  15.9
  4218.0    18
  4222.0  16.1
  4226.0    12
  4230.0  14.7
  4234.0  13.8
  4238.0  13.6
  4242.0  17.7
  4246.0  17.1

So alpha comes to 1.3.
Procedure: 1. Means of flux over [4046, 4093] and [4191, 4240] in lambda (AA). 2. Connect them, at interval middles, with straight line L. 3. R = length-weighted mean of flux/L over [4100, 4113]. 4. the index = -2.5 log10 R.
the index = 0.08 mag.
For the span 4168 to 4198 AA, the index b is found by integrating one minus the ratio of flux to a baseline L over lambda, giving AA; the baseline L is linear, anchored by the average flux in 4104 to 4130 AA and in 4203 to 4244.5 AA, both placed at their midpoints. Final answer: 2.8 AA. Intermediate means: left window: 14.5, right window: 15.4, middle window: 13.7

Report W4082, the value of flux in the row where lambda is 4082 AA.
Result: 15.1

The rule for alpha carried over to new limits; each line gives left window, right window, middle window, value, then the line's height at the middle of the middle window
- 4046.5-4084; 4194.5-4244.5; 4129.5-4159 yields 0.9 AA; 14.7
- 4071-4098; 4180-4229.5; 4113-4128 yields 0.6 AA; 15.1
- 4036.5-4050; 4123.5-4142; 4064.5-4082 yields 0.8 AA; 14.6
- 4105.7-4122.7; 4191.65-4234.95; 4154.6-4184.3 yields 1.9 AA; 15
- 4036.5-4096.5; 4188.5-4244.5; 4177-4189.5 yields 1.2 AA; 15.1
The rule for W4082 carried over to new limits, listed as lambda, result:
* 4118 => 15.4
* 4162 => 14.4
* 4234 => 13.8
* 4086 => 16.6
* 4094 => 16.9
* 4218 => 18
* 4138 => 14.4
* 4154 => 14.2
